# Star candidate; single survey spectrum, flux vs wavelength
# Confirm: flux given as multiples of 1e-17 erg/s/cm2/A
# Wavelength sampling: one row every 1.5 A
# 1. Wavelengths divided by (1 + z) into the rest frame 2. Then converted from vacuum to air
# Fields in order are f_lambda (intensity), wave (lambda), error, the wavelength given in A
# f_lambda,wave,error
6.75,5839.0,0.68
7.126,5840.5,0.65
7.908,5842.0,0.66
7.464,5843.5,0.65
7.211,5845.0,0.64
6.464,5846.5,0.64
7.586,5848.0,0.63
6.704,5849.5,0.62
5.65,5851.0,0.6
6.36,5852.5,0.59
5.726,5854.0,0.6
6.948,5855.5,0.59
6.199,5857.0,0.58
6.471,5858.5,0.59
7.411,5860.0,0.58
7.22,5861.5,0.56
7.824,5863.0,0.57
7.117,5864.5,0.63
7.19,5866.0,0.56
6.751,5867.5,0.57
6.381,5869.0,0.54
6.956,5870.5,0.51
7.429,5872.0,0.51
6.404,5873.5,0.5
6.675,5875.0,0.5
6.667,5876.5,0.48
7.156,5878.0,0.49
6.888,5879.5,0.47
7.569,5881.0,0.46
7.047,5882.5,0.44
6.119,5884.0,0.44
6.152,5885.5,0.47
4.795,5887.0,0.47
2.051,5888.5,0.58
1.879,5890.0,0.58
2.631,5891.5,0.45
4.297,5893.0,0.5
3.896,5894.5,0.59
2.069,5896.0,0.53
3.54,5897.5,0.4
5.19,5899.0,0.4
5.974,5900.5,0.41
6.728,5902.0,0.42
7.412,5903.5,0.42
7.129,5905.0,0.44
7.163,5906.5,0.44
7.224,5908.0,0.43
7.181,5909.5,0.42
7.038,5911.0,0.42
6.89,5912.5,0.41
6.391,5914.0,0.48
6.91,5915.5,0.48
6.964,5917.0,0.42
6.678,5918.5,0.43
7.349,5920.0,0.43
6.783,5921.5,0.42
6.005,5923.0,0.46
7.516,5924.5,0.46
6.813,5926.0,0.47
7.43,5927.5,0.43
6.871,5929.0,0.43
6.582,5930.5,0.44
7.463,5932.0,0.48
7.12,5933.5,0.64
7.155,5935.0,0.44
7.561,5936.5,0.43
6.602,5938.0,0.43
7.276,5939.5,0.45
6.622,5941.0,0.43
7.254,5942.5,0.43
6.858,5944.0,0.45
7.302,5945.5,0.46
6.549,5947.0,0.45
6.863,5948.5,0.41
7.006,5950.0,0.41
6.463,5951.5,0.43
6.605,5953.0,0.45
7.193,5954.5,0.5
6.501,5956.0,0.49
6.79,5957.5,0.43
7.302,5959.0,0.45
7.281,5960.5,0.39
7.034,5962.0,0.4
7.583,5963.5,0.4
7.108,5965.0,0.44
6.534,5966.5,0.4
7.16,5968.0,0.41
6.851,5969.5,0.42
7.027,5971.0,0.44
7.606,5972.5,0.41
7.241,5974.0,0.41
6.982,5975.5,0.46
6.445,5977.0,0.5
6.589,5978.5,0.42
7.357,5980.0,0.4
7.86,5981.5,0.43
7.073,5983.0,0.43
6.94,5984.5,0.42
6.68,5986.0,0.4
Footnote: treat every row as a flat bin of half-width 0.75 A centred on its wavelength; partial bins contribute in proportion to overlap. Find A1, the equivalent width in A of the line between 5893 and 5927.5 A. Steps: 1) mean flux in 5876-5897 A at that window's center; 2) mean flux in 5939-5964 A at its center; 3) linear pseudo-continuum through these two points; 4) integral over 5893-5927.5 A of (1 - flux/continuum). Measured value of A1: -3.67 A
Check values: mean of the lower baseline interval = 4.91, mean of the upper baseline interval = 6.96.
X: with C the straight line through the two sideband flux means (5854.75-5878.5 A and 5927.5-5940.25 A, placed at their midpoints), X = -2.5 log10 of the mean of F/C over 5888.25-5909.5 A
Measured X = 0.38 mag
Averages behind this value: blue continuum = 6.92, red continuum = 7.1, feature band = 4.95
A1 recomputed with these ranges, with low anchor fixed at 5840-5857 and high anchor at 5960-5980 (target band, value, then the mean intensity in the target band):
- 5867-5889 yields 1.5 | 6.38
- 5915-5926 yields 0.1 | 6.88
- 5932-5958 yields 0.2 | 6.94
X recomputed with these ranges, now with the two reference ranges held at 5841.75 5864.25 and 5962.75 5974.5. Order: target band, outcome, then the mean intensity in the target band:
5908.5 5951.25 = 0.01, 6.96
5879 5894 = 0.38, 4.89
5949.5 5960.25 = 0.04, 6.85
